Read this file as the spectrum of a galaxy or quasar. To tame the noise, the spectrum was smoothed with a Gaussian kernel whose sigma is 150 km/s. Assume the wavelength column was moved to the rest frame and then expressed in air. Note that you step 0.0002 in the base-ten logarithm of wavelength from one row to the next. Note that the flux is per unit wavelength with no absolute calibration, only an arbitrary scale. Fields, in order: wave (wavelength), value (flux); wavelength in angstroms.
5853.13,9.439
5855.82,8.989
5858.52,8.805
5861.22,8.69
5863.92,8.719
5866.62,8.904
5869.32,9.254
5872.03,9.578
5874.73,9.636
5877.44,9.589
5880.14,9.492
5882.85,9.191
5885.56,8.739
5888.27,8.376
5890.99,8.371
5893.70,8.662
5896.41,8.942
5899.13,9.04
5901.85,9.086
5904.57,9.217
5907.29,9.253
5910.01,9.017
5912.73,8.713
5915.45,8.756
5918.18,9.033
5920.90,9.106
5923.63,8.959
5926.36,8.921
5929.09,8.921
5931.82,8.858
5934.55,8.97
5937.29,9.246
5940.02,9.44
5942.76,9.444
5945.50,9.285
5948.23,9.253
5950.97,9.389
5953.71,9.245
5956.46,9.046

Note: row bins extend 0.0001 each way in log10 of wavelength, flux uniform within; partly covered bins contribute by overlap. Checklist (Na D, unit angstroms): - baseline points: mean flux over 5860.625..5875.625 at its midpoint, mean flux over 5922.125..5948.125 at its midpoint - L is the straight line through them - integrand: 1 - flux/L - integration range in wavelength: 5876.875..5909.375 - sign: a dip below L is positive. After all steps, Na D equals 0.5 angstroms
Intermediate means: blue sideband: 9.14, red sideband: 9.12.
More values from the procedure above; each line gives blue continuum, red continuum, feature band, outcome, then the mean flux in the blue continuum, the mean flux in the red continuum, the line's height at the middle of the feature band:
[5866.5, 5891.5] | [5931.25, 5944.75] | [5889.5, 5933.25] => 1.22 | 9.15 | 9.21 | 9.18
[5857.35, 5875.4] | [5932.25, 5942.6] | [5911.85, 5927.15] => 0.42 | 9.07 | 9.21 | 9.17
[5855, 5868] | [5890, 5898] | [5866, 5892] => -1.13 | 8.81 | 8.69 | 8.75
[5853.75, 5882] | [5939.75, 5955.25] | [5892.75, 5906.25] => 0.34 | 9.18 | 9.33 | 9.24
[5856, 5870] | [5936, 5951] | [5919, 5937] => 0.54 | 8.87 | 9.34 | 9.25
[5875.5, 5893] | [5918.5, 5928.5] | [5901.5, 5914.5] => -0.09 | 8.97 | 9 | 8.99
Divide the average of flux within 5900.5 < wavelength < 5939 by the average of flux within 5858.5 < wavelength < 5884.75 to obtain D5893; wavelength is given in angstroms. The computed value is 1.0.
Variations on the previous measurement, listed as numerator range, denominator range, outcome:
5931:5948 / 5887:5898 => 1.07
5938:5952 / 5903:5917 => 1.04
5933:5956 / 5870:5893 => 1.02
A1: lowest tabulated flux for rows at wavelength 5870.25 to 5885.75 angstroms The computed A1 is 8.739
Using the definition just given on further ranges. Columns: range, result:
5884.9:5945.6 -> 8.371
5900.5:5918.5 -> 8.713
